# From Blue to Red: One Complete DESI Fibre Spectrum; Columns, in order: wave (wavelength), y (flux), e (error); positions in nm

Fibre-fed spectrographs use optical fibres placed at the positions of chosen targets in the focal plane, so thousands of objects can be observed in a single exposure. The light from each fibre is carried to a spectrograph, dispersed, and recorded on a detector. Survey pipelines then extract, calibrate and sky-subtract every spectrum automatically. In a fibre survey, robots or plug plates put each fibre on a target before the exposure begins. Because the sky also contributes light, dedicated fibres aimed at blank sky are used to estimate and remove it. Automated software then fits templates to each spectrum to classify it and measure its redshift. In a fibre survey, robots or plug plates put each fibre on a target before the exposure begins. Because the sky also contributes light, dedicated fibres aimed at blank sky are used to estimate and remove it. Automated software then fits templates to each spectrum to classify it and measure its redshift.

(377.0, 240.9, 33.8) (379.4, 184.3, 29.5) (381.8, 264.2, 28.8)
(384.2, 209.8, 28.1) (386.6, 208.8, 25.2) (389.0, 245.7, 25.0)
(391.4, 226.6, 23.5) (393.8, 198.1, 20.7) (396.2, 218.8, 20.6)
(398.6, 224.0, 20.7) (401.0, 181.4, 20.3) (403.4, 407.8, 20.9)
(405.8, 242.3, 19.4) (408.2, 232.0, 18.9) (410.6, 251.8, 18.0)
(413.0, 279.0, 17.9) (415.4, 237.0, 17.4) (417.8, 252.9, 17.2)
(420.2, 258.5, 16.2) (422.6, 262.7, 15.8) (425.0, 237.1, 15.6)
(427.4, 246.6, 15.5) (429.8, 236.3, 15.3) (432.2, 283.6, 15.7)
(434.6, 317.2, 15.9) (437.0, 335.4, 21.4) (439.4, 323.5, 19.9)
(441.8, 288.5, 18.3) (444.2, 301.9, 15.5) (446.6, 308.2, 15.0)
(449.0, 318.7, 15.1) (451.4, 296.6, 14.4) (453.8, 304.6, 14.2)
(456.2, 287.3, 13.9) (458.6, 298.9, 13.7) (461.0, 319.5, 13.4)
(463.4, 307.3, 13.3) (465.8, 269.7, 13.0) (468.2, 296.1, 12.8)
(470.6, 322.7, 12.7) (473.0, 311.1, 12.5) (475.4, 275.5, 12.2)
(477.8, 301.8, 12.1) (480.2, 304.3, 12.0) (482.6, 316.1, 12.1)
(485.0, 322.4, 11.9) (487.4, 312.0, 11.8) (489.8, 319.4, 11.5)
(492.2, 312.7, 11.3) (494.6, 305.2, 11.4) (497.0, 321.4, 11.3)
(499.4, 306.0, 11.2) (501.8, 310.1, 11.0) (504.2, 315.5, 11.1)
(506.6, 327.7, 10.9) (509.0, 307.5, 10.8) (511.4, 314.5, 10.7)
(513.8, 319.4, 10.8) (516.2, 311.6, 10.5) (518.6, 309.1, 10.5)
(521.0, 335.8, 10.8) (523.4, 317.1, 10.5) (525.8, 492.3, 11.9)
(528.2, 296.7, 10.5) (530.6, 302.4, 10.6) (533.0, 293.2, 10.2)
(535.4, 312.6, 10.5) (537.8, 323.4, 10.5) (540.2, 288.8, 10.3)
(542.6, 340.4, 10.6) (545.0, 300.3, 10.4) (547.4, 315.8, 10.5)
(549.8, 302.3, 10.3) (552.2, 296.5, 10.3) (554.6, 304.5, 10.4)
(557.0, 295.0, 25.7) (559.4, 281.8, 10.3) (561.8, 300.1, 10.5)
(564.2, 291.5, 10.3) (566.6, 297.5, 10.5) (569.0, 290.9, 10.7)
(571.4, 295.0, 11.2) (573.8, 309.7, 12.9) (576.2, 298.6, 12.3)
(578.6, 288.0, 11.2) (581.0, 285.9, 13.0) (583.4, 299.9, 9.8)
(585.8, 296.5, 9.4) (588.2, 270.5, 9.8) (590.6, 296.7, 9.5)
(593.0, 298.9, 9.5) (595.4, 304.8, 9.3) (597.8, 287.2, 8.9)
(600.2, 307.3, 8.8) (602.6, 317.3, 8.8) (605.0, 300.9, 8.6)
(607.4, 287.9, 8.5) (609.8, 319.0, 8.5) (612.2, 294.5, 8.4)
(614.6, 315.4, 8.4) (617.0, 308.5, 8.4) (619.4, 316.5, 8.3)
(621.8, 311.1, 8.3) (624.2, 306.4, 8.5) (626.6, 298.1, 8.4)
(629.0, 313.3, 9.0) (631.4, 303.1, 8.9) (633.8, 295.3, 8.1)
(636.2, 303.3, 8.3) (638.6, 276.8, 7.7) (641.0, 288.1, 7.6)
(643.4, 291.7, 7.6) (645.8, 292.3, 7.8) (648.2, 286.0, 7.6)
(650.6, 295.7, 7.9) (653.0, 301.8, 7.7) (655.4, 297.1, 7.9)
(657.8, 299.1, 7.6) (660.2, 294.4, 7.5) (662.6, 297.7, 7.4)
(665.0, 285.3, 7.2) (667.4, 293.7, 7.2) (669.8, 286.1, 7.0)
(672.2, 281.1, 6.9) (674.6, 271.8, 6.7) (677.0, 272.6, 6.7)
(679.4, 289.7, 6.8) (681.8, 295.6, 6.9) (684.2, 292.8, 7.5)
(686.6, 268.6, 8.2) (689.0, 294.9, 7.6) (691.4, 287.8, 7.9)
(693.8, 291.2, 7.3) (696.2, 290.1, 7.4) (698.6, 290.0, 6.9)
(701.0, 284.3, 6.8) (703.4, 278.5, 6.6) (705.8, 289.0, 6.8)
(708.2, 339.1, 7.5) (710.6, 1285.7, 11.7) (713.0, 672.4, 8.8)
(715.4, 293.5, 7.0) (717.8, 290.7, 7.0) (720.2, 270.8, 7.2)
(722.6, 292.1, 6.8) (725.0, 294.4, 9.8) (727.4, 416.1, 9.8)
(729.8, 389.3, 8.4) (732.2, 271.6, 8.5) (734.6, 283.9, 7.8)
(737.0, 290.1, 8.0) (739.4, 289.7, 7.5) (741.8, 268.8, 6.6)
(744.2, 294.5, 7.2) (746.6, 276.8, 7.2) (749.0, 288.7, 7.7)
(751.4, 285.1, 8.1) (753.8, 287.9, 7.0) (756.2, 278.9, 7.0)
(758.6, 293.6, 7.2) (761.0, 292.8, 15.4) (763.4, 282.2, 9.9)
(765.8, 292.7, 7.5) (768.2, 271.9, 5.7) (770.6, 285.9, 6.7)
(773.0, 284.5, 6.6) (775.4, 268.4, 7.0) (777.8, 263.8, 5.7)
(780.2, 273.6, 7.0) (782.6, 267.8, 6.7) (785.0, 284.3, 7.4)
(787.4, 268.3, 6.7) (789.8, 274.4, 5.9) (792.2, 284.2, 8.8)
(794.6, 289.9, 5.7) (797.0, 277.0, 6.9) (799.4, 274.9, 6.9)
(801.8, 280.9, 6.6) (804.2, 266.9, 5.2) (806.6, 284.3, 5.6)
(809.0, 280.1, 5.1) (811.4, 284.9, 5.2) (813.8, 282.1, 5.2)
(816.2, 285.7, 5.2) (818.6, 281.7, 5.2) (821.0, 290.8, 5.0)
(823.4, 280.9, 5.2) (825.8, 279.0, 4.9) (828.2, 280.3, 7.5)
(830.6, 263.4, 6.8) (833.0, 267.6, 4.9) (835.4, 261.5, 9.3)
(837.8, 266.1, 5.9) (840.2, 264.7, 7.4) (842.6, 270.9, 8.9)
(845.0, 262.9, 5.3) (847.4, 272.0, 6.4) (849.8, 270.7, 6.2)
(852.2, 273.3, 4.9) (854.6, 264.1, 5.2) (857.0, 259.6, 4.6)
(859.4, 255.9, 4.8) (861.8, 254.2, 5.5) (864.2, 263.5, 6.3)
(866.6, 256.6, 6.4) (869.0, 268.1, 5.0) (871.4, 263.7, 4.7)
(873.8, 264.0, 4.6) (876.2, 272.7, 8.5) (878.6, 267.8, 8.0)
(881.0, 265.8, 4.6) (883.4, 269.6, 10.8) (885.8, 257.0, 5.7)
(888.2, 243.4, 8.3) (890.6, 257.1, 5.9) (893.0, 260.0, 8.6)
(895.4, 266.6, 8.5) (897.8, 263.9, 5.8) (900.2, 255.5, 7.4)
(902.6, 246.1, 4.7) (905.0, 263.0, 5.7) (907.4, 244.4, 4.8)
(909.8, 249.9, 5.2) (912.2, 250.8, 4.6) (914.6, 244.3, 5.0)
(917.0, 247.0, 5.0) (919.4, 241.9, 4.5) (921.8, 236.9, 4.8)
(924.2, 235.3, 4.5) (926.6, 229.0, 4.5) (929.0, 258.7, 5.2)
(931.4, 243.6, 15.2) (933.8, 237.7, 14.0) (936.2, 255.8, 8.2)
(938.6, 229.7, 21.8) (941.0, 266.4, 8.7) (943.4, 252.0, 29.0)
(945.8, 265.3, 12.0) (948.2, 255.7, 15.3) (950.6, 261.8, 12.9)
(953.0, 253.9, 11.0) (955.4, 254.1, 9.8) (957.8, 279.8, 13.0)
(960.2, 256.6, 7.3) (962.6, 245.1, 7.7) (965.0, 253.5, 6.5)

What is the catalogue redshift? 0.083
